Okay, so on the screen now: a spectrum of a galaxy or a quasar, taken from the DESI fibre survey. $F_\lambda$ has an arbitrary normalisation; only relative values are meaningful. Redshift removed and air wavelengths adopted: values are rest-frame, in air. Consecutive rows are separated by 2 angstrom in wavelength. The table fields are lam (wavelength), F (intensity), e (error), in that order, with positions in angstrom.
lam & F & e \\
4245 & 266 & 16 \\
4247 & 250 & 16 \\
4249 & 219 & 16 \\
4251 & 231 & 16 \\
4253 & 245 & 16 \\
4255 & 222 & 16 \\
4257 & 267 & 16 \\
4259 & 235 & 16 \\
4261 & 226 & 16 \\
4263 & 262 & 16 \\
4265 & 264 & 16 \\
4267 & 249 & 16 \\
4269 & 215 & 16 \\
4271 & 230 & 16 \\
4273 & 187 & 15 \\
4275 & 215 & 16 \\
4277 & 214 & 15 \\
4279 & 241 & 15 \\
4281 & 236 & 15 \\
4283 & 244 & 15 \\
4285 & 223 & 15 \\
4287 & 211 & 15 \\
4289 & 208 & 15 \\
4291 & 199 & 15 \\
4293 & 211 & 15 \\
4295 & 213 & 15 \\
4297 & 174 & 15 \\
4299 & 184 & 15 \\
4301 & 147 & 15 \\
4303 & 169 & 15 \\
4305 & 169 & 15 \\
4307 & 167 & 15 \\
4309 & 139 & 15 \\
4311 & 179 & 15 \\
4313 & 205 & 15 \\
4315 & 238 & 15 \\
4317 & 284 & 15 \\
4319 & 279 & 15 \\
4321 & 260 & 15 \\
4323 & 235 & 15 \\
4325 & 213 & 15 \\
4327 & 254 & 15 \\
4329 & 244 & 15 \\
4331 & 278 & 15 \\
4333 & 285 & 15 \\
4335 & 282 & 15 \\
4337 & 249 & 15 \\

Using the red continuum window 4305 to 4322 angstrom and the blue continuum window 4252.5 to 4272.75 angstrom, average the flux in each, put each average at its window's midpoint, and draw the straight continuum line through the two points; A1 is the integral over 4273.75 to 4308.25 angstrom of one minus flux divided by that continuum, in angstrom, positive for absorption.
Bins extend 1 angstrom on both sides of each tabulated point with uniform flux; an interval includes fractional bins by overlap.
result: 3.93 angstrom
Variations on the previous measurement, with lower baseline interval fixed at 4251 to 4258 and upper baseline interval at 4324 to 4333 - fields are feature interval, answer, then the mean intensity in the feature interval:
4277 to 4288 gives 0.7 angstrom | 229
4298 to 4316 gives 5.2 angstrom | 177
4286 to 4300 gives 2.7 angstrom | 200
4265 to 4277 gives 1.1 angstrom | 222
